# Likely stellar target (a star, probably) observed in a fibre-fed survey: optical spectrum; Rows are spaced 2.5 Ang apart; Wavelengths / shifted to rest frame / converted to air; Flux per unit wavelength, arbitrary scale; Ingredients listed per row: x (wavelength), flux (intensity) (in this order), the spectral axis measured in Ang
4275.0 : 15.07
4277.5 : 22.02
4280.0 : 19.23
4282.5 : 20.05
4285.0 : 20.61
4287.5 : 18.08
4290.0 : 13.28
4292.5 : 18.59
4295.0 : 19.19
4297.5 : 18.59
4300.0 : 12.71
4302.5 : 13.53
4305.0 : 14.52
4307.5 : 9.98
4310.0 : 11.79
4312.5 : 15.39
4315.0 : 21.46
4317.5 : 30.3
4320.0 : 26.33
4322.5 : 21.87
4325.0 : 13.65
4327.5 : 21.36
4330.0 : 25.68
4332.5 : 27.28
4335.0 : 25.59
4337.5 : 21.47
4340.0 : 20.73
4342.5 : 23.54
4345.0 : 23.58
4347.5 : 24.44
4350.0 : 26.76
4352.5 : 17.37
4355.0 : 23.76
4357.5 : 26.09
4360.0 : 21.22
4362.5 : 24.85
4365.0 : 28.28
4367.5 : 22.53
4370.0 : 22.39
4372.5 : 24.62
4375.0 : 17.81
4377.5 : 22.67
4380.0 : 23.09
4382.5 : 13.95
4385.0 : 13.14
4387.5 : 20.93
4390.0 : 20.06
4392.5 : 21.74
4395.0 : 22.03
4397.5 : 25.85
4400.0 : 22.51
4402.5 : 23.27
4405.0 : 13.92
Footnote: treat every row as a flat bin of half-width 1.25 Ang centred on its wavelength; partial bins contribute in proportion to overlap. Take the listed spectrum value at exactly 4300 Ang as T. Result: 12.71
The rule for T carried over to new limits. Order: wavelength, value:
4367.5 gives 22.53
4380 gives 23.09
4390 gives 20.06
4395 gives 22.03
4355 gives 23.76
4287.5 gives 18.08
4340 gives 20.73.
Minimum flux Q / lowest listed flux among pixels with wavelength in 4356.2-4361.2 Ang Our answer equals 21.22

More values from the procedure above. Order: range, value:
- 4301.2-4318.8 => 9.98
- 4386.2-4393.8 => 20.06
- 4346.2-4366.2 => 17.37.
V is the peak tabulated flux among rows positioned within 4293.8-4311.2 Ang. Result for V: 19.19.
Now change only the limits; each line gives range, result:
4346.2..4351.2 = 26.76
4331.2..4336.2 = 27.28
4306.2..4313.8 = 15.39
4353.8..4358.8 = 26.09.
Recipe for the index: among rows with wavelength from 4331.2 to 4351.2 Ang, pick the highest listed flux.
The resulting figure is 27.28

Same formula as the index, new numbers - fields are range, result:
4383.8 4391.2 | 20.93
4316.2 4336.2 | 30.3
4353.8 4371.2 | 28.28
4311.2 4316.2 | 21.46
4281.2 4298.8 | 20.61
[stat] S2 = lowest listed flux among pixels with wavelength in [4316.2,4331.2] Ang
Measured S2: 13.65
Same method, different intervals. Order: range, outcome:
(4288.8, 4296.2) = 13.28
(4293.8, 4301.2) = 12.71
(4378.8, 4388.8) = 13.14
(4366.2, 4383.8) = 13.95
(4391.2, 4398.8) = 21.74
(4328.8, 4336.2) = 25.59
